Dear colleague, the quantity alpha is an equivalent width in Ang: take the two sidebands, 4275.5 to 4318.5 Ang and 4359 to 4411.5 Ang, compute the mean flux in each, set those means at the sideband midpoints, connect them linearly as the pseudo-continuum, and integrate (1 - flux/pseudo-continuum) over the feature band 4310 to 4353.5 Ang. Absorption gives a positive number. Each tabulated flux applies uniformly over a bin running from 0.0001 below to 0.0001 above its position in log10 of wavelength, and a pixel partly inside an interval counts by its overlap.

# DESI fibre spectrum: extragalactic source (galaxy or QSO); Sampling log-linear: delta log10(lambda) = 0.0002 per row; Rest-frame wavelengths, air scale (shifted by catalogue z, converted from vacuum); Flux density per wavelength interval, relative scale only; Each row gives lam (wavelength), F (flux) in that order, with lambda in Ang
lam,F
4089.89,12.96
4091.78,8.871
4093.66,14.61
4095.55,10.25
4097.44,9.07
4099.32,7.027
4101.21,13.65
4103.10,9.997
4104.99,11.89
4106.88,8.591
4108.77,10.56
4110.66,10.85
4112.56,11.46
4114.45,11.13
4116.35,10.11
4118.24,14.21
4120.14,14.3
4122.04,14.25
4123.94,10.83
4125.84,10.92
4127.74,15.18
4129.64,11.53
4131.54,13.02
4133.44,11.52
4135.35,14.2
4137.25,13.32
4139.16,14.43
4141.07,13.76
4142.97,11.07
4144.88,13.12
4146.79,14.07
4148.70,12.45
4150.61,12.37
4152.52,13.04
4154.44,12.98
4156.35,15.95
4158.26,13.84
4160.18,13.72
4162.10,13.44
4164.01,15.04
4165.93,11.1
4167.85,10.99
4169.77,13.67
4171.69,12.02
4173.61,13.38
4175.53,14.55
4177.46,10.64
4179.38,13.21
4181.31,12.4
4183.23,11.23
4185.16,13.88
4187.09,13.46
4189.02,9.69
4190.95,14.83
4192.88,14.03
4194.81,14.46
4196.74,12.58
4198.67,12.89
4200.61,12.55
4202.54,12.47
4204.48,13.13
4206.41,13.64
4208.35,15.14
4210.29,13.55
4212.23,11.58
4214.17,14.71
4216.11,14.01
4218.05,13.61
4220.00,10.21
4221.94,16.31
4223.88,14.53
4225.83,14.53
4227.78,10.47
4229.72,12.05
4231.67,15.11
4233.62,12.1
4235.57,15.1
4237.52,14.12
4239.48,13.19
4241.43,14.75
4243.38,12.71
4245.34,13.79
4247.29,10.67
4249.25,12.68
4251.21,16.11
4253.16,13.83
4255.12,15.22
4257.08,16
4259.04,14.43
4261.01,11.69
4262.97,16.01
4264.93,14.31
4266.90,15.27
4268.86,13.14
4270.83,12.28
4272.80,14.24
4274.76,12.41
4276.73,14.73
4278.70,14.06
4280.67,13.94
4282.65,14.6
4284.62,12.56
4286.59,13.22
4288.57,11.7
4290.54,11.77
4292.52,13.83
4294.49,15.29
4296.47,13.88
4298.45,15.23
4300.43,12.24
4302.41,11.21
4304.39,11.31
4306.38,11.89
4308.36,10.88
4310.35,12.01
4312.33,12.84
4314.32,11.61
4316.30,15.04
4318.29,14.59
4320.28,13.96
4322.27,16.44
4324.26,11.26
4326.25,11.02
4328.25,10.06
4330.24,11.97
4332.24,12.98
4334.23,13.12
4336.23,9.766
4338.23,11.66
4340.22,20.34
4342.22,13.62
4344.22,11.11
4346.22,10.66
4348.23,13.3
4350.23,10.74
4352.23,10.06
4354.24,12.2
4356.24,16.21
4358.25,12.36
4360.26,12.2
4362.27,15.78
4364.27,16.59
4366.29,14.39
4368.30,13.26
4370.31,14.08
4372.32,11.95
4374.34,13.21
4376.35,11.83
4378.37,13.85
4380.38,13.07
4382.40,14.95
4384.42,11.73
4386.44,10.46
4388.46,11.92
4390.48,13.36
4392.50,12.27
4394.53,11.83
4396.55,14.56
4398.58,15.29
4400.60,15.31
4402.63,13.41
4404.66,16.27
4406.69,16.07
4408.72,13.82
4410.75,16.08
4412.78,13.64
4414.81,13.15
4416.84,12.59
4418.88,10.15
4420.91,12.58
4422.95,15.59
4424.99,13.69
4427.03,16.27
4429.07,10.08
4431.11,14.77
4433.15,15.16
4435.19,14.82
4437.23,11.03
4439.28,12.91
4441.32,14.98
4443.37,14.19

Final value 2.2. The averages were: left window 13.1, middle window 12.6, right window 13.7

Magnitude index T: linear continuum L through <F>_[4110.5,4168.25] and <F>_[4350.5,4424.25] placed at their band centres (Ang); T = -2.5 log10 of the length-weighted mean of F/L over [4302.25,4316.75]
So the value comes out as 0.11 mag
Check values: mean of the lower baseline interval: 12.9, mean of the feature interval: 12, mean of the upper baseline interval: 13.5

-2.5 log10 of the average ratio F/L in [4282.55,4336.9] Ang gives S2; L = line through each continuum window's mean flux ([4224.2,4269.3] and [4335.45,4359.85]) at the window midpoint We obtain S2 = 0.03 mag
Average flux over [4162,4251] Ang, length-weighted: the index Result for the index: 13.2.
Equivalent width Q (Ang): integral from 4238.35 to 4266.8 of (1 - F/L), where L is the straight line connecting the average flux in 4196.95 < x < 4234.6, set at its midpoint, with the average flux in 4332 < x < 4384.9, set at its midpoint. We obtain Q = -1.6 Ang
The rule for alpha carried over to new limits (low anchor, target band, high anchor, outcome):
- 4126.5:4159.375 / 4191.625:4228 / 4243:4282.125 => 0.43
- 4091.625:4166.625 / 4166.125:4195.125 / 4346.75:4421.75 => -0.47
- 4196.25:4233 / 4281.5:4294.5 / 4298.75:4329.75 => -0.45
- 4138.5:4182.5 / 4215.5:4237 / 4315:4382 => -0.60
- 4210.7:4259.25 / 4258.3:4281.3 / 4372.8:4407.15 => -0.44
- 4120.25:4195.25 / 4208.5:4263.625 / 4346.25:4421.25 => -2.35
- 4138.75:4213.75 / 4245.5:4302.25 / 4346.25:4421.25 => -2.23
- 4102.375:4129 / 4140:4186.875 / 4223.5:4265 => -1.93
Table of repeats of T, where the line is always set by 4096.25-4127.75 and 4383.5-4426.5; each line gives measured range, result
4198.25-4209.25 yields -0.11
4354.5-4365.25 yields -0.10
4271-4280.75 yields -0.10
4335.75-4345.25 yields -0.04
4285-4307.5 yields -0.01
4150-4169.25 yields -0.14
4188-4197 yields -0.11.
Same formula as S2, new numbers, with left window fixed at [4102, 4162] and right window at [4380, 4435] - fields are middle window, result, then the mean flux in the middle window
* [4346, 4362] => 0.08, 12.5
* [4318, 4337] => 0.07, 12.5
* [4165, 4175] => 0.03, 12.3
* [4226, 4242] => -0.03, 13.4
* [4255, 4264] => -0.12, 14.6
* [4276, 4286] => -0.06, 13.9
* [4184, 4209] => -0.04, 13.2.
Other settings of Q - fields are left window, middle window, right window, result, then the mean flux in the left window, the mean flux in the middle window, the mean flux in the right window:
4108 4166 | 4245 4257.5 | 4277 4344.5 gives -0.97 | 12.9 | 14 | 13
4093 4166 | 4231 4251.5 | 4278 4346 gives -1.35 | 12.4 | 13.6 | 12.9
